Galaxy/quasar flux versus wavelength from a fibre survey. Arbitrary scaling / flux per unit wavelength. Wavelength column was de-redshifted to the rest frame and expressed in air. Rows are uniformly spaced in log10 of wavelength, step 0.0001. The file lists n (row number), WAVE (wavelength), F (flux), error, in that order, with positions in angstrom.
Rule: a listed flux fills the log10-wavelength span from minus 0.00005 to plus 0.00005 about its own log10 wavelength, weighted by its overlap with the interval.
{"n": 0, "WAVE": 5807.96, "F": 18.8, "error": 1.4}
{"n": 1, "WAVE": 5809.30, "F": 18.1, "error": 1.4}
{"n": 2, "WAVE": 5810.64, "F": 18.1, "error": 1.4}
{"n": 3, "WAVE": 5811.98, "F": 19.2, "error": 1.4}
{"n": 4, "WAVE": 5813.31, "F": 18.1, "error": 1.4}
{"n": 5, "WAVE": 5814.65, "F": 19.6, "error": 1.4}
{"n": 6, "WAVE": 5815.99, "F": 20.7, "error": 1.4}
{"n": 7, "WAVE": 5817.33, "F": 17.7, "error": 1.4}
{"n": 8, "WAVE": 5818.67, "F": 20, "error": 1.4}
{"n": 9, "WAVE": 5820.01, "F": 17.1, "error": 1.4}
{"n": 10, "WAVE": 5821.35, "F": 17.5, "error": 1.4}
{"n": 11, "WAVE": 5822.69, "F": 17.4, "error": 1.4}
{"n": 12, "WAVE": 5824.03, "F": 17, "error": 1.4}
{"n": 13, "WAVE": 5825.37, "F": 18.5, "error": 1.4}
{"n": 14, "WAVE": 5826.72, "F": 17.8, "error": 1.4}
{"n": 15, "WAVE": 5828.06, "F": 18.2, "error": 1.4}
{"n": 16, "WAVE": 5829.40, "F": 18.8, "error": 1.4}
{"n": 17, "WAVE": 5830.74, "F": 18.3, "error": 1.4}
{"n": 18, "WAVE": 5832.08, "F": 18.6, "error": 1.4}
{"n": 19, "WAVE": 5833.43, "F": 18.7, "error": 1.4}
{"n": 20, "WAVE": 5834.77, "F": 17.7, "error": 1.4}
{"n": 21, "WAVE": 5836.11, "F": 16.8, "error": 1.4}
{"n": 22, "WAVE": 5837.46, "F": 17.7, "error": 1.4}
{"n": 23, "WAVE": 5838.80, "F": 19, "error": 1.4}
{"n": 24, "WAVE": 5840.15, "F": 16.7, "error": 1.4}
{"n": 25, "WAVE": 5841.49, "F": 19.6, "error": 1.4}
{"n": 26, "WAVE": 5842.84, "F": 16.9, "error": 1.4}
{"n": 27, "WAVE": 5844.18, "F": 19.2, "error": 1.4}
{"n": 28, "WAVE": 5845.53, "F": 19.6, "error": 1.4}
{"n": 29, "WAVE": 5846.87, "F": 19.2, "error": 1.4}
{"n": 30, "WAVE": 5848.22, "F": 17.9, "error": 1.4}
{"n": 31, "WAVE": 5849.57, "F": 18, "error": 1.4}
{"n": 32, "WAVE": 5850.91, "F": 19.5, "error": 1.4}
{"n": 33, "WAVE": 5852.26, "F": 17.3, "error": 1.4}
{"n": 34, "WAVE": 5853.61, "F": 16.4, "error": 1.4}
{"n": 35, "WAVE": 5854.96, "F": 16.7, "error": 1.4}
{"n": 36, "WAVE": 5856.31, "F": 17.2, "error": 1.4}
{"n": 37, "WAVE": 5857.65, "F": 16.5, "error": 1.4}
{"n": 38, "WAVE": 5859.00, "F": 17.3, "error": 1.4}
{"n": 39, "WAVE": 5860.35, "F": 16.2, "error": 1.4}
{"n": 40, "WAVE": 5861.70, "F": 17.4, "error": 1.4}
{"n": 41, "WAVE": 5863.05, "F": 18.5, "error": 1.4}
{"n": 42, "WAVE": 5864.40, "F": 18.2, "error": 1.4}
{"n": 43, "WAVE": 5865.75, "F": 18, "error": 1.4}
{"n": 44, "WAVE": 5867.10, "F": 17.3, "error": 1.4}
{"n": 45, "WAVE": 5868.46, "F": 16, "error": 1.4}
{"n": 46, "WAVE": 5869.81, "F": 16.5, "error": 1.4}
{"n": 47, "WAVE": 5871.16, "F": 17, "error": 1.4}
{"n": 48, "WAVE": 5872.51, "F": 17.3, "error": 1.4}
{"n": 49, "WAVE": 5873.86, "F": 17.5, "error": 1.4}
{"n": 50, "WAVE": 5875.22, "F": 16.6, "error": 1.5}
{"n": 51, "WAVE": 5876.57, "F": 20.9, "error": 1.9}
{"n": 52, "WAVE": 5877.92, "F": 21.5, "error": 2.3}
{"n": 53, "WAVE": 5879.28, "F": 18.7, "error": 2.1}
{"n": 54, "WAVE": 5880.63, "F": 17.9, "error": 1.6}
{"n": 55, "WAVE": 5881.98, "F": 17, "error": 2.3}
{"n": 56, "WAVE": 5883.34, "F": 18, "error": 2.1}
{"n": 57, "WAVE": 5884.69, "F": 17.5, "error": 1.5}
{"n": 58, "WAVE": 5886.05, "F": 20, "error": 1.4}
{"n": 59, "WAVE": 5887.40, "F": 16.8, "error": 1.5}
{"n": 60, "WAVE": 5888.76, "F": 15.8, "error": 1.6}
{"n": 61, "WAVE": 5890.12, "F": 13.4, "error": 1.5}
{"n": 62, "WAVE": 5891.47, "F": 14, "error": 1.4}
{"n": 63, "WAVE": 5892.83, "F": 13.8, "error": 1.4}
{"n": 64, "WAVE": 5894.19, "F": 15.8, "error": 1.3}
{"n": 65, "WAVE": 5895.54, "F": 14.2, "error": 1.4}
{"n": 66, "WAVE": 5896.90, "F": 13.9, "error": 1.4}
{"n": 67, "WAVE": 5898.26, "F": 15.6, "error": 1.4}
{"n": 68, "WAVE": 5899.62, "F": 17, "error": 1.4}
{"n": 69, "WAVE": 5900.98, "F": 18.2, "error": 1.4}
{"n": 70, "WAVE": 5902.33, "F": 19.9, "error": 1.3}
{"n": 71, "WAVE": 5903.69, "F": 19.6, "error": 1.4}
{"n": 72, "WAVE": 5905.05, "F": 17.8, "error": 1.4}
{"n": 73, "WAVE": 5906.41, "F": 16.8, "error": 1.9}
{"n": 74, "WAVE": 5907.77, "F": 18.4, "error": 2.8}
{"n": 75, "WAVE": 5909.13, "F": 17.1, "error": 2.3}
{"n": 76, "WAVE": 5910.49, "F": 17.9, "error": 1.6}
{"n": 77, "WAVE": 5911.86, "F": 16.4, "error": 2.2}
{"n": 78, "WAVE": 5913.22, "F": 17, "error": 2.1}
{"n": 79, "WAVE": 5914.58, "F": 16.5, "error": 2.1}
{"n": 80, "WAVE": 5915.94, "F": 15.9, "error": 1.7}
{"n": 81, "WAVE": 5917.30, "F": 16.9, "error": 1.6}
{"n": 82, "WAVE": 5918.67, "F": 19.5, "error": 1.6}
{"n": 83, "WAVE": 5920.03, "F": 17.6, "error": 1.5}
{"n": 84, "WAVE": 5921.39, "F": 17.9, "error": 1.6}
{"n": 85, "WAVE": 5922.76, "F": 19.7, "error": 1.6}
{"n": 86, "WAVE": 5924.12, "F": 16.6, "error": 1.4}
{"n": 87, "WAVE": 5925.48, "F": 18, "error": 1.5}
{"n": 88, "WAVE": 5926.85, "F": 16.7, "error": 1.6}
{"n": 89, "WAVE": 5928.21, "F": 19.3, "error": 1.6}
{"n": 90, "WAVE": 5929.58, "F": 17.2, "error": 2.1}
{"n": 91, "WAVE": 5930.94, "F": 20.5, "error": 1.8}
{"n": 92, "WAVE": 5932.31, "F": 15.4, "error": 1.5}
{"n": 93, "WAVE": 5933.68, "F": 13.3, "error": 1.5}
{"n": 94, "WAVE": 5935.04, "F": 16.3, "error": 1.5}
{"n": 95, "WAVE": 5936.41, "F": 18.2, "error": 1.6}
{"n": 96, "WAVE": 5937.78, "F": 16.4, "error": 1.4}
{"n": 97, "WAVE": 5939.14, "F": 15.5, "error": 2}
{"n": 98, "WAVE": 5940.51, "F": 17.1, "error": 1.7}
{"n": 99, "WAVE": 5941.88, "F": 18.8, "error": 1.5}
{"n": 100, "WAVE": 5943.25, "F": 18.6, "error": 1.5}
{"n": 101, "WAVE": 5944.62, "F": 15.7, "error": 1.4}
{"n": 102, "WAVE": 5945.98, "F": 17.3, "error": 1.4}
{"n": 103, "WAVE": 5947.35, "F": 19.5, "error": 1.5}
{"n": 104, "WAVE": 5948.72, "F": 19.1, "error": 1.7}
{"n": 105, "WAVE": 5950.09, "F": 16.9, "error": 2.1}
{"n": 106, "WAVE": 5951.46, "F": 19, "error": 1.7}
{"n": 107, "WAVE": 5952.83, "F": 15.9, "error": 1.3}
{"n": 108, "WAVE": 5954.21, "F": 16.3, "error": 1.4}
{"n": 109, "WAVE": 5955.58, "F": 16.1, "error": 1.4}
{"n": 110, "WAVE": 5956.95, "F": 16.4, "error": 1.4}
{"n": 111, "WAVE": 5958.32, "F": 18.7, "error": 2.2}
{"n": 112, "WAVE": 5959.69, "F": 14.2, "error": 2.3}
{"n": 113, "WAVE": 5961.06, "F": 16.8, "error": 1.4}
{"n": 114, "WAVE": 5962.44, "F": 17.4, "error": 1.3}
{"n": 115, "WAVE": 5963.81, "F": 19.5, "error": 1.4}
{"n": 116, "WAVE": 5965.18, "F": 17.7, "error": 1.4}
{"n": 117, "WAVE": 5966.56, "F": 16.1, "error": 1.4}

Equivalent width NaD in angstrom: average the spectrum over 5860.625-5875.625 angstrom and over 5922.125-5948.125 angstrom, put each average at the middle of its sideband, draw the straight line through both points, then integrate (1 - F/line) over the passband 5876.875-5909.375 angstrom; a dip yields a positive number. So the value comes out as 0.5 angstrom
